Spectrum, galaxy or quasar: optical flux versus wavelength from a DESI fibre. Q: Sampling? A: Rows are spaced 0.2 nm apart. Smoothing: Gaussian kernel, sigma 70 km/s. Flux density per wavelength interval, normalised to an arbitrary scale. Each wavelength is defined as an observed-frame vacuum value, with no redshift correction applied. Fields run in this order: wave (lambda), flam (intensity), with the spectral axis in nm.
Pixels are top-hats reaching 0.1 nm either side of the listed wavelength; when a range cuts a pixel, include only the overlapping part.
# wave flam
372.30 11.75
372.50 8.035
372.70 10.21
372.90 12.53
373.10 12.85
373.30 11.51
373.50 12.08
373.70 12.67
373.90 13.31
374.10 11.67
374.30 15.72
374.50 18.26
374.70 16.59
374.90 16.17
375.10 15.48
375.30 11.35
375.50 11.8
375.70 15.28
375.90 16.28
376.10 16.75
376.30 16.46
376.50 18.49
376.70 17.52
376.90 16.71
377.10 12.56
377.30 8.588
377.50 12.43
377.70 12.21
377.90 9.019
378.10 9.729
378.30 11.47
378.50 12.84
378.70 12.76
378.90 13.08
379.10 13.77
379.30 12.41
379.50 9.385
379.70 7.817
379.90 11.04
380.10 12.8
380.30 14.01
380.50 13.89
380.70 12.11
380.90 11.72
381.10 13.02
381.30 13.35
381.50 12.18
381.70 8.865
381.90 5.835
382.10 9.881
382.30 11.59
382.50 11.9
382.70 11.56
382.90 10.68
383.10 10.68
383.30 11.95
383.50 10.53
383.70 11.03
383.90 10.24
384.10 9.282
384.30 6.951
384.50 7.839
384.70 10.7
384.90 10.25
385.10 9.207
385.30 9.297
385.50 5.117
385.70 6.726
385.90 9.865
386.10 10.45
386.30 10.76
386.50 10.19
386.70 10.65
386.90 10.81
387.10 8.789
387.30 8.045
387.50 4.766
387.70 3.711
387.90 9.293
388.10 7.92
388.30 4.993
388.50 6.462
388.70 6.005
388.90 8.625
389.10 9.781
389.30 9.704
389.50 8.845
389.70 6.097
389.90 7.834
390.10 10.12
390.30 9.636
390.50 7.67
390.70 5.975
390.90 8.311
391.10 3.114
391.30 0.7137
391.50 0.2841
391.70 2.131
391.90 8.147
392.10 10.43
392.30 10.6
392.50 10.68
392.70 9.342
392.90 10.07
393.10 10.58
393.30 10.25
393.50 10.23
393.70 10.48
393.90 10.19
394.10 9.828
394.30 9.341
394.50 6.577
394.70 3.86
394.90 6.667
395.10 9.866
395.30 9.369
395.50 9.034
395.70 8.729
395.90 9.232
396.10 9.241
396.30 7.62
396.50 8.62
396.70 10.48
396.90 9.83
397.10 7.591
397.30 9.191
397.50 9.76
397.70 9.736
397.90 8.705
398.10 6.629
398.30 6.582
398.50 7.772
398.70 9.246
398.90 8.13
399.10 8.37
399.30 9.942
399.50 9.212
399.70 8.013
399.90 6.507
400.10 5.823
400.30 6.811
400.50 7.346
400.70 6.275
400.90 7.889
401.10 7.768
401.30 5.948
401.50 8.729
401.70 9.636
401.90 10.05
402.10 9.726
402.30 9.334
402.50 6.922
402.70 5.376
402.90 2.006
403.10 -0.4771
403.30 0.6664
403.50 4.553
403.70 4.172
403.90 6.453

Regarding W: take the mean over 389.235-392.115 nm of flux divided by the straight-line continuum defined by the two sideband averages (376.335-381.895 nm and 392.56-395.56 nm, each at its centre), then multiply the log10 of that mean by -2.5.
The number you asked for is 0.46 mag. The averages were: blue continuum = 12.3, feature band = 6.45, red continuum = 9.07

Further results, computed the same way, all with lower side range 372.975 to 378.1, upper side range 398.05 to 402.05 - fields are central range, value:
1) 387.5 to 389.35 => 0.44 mag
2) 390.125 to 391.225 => 0.41 mag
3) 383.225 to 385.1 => 0.20 mag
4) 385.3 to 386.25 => 0.34 mag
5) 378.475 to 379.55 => 0.05 mag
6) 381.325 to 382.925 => 0.18 mag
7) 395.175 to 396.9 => -0.03 mag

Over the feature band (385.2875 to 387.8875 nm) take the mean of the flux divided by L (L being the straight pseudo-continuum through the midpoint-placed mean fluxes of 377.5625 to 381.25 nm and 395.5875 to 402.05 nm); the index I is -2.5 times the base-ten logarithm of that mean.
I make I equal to 0.25 mag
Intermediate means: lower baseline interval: 11.9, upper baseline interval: 8.31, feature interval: 8.4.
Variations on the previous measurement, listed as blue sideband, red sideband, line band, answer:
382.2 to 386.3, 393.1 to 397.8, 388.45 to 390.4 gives 0.13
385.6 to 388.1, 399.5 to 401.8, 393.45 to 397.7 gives -0.13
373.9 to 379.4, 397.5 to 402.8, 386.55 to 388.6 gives 0.42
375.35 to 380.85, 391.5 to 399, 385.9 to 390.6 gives 0.24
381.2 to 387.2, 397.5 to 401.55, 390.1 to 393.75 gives 0.14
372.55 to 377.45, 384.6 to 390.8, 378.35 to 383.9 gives -0.02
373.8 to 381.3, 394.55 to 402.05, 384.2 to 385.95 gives 0.34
